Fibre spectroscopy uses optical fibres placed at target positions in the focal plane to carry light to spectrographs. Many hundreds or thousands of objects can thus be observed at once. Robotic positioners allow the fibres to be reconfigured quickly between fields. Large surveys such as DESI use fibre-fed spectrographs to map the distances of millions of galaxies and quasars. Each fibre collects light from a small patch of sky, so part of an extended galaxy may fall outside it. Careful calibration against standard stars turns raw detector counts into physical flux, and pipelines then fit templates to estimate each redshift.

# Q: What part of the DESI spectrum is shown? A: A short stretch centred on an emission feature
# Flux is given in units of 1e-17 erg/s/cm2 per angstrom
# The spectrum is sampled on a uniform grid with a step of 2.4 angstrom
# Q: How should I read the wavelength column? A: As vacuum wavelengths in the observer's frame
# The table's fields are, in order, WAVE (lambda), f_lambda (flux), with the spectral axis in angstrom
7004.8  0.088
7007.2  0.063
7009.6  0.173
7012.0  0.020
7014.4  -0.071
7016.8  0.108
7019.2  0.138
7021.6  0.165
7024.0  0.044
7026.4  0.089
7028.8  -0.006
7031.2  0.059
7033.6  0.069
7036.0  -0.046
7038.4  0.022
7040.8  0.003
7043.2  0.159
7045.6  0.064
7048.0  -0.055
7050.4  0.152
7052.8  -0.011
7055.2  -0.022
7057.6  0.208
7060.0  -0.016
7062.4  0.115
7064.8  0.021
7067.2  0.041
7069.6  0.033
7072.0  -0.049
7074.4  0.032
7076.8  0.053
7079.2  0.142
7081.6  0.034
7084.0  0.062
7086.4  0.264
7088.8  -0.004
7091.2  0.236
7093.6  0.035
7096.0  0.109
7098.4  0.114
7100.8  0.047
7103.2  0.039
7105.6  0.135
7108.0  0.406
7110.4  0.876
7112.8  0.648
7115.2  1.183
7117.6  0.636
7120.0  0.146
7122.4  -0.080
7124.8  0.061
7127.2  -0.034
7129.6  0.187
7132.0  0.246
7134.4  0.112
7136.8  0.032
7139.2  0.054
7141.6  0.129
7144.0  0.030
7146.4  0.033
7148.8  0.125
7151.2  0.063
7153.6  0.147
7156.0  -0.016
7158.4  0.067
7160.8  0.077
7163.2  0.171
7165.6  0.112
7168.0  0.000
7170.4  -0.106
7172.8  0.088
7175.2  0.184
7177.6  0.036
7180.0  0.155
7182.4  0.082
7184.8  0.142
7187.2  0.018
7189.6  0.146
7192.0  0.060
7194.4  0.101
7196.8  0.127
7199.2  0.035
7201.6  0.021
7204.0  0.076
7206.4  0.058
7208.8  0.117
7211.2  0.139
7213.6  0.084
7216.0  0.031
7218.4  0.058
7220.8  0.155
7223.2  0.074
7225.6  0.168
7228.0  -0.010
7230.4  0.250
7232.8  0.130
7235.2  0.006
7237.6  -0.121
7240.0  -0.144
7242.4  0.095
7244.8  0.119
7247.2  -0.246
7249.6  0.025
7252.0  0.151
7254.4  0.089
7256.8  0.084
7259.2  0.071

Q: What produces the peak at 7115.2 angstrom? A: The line [O II]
